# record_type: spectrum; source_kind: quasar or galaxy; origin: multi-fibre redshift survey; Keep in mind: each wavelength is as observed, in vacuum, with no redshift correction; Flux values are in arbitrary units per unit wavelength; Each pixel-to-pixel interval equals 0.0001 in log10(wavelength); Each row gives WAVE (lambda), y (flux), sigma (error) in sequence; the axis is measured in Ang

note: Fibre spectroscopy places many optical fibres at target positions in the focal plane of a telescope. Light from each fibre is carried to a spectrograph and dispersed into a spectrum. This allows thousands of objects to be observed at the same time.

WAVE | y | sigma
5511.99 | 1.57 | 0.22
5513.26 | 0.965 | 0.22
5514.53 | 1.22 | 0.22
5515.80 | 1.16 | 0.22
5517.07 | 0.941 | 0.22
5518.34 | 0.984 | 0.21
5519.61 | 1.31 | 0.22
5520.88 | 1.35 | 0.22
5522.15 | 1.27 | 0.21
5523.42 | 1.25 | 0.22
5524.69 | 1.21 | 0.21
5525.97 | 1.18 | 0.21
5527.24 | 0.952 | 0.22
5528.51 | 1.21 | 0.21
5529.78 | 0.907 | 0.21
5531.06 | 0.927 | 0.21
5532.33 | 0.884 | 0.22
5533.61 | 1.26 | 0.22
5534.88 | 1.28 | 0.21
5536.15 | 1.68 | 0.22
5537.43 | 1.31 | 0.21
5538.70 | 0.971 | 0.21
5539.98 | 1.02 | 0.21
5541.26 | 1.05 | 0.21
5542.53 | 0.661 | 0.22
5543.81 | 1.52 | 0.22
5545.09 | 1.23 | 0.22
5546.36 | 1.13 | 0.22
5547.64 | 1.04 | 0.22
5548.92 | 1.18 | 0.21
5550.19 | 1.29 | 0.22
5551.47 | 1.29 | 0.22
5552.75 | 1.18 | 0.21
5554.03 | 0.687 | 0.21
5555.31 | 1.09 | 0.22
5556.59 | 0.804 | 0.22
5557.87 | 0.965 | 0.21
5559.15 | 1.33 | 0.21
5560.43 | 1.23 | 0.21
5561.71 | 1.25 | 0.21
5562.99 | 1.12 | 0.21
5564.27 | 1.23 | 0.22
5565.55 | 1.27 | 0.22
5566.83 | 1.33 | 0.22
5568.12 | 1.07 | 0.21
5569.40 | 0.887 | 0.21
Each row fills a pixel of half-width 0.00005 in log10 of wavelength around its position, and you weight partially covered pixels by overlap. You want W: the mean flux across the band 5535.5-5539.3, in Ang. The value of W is 1.33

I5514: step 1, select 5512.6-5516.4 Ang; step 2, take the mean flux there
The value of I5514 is 1.12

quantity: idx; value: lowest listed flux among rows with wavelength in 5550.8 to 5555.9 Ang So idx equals 0.687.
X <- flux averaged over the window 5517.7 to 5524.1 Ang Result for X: 1.23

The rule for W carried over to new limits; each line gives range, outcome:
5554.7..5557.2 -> 0.947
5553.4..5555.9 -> 0.885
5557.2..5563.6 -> 1.18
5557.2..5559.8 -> 1.14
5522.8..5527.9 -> 1.15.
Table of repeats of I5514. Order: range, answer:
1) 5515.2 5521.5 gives 1.15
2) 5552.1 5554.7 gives 0.935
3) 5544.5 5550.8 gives 1.17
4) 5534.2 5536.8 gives 1.48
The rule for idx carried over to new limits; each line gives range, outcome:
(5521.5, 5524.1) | 1.25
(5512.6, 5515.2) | 0.965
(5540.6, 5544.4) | 0.661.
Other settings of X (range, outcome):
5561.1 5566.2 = 1.22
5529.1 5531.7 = 0.922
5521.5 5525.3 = 1.25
